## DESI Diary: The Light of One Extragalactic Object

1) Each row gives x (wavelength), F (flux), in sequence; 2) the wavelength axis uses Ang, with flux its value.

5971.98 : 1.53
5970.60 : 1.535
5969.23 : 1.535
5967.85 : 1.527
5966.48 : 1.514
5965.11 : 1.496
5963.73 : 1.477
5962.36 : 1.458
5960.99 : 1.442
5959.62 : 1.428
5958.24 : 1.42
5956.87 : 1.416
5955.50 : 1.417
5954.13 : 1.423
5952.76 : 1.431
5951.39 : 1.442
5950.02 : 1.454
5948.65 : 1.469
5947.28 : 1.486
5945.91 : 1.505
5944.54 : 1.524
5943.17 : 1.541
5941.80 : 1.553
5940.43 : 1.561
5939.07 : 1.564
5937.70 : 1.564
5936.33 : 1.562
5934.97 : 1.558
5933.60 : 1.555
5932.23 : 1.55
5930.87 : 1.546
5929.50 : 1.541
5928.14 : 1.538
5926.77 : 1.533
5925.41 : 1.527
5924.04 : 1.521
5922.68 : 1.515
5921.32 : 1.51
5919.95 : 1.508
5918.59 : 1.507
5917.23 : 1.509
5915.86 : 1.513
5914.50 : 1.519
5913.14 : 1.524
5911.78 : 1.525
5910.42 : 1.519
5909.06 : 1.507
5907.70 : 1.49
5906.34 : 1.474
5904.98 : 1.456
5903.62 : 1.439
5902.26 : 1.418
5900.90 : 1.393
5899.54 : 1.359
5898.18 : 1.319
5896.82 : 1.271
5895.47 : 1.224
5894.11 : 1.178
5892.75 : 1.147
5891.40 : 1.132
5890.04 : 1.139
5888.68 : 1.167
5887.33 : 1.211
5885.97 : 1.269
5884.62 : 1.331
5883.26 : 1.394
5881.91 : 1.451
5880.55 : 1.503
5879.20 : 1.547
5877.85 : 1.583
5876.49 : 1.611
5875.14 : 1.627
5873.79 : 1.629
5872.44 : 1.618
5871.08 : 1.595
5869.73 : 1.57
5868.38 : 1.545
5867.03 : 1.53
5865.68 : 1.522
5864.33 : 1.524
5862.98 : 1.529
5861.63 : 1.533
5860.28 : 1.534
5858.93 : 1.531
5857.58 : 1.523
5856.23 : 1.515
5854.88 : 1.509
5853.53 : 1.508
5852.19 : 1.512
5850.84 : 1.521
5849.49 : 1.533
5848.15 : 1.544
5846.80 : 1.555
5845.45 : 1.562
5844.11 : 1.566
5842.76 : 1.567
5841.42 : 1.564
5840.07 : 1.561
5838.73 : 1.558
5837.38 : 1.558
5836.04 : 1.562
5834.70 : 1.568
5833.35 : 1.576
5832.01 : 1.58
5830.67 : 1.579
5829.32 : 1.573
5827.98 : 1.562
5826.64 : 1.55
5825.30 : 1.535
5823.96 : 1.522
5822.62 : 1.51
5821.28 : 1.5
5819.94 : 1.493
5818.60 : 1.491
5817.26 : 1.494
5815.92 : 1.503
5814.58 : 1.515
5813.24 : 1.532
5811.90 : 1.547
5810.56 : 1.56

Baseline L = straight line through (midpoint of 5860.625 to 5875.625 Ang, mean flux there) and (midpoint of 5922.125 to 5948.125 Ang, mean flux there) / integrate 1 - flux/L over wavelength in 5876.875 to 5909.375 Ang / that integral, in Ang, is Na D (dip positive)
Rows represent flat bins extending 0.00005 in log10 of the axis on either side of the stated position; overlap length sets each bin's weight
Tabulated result 4.3 Ang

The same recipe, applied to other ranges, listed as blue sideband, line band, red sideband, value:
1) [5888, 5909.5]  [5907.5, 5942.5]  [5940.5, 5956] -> -3.2 Ang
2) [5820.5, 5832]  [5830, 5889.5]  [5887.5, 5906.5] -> -4.1 Ang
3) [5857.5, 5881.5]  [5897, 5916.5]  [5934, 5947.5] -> 1.2 Ang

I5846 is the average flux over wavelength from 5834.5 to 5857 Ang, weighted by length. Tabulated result 1.54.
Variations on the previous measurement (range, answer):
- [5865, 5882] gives 1.57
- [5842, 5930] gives 1.47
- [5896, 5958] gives 1.49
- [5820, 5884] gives 1.55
